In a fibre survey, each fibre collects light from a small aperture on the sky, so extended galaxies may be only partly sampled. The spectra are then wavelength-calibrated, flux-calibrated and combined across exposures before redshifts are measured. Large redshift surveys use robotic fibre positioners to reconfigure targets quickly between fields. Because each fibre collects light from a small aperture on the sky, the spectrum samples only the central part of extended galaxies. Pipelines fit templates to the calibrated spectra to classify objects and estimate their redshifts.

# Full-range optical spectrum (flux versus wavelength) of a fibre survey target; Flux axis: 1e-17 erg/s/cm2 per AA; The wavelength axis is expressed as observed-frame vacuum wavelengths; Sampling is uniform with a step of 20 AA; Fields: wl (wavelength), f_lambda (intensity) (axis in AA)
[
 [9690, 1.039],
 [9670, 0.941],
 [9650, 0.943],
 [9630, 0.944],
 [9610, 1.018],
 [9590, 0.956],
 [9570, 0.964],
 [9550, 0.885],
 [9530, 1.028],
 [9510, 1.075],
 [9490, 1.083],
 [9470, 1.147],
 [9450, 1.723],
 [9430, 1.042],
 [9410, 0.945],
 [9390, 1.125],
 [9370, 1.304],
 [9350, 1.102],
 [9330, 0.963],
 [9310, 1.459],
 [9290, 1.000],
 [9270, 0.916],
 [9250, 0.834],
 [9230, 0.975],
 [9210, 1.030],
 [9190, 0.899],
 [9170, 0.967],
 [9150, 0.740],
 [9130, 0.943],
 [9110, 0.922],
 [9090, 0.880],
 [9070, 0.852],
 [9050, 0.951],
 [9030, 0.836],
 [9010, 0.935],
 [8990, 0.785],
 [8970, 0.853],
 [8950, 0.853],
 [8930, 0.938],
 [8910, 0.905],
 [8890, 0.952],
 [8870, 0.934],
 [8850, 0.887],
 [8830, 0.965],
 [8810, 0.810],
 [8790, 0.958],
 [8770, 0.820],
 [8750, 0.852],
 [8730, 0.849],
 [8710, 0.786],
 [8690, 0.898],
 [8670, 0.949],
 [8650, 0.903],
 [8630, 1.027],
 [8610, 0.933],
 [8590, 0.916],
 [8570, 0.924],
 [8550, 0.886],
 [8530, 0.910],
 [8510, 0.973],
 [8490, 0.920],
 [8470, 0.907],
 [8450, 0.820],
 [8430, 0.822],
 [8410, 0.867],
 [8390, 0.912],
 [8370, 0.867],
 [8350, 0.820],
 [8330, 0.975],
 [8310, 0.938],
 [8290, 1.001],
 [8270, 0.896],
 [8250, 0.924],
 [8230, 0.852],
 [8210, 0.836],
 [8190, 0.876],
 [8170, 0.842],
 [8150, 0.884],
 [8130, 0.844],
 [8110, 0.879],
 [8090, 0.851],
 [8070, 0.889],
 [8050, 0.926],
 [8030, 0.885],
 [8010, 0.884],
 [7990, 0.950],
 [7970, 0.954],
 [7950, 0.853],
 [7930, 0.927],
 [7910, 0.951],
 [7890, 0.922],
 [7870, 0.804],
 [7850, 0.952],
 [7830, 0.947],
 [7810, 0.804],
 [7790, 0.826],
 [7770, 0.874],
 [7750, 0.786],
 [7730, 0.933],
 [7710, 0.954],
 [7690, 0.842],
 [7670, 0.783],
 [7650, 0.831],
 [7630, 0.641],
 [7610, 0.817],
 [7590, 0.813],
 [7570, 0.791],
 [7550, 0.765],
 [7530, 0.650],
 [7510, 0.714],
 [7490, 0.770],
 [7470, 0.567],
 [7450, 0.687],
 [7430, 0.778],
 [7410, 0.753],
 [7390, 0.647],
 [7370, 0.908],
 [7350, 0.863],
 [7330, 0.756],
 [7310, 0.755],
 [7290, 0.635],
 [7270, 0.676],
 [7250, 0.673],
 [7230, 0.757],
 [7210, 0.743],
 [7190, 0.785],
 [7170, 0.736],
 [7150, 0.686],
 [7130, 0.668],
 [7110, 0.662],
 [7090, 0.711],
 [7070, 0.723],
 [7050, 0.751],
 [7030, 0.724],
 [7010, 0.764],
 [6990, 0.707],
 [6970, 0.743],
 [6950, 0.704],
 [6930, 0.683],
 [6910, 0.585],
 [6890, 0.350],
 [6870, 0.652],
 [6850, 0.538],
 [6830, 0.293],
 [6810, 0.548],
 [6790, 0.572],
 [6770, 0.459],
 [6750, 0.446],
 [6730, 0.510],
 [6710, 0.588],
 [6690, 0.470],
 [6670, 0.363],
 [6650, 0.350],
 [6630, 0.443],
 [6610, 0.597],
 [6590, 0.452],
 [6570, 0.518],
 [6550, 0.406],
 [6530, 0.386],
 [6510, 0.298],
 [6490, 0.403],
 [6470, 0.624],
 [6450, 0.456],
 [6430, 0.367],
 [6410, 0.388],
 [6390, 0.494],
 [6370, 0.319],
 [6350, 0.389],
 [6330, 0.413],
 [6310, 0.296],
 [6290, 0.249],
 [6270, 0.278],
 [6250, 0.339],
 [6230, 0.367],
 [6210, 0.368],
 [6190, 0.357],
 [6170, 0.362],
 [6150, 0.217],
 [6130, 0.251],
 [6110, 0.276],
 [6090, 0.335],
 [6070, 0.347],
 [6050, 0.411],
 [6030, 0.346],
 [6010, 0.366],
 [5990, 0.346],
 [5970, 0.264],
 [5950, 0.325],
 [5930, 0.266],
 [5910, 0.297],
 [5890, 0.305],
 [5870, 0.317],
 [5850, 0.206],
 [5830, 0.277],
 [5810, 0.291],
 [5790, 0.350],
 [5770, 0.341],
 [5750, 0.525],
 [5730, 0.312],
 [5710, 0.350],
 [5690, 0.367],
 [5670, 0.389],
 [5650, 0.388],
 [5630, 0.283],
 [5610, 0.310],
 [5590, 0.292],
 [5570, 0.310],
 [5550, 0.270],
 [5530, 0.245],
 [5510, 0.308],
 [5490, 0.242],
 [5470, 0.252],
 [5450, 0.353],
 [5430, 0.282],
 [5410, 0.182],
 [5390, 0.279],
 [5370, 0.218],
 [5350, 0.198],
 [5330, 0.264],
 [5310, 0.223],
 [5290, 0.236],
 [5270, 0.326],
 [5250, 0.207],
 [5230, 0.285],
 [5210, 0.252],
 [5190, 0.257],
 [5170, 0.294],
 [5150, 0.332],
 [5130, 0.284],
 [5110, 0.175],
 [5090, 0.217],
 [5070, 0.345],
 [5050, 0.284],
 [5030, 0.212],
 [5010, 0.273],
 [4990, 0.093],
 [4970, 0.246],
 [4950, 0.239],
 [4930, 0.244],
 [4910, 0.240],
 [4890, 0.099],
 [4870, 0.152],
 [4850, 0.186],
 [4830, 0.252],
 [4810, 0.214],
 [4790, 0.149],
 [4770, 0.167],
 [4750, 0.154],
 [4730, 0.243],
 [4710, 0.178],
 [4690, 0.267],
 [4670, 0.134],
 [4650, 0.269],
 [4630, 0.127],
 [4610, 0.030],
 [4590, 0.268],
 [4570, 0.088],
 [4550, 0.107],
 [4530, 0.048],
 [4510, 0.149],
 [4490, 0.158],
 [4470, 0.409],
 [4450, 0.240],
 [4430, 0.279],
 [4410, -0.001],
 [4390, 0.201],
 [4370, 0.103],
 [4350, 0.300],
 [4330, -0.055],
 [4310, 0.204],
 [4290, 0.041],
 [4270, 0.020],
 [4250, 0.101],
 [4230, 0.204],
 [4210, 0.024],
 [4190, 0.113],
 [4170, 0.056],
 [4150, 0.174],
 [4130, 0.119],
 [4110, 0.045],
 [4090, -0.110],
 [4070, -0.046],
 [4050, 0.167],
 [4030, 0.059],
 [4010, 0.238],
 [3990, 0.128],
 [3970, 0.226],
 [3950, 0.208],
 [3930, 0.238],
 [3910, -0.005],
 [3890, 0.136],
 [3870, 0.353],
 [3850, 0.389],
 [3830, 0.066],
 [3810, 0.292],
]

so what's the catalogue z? 0.74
